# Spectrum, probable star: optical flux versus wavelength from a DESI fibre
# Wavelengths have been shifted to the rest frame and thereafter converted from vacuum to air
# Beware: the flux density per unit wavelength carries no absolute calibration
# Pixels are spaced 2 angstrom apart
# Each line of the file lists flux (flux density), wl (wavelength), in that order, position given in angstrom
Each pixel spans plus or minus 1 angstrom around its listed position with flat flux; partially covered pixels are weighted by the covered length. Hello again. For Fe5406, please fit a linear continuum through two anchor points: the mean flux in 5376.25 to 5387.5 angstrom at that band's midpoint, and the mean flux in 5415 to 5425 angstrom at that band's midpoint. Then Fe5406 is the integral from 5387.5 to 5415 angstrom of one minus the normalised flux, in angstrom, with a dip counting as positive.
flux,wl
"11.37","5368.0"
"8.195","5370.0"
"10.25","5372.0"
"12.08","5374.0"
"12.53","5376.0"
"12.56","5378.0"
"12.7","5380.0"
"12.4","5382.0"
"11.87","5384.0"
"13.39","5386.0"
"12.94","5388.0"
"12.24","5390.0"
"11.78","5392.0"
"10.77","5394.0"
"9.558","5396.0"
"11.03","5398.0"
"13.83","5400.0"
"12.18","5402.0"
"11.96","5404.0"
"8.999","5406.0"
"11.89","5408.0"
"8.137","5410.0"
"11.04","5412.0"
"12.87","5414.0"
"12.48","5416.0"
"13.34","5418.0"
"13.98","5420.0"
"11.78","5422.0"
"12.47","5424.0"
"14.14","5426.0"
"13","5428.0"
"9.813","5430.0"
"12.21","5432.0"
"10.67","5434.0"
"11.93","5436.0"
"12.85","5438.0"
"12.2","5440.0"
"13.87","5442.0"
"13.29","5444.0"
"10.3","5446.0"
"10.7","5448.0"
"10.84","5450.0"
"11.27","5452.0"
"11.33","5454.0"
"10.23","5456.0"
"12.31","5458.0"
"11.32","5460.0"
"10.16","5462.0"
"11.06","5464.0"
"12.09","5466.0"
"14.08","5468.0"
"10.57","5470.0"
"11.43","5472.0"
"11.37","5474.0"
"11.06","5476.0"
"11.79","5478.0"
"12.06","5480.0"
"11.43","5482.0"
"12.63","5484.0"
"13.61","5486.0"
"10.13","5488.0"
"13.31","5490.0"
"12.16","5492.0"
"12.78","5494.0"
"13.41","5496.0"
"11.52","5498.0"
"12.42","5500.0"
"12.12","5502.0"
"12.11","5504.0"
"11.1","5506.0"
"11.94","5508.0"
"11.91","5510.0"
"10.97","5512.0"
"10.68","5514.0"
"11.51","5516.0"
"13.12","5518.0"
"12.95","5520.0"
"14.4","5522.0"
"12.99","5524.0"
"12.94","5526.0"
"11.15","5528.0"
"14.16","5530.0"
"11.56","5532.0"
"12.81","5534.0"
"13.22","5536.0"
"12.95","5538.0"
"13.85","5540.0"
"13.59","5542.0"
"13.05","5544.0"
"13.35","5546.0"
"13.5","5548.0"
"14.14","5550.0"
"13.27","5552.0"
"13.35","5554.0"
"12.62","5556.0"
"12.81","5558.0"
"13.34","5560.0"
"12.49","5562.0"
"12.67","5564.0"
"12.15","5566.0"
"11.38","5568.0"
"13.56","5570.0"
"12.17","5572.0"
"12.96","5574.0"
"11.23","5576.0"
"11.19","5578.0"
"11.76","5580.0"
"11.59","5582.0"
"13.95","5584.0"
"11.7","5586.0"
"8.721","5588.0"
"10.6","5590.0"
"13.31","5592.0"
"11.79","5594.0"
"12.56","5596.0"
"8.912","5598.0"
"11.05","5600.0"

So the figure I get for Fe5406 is 2.94 angstrom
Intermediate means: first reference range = 12.6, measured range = 11.3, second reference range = 12.8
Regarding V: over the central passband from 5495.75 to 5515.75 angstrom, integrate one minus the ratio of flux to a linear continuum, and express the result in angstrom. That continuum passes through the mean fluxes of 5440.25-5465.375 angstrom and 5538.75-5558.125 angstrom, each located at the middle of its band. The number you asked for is 1.2 angstrom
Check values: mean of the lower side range 11.4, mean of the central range 11.7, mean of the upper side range 13.4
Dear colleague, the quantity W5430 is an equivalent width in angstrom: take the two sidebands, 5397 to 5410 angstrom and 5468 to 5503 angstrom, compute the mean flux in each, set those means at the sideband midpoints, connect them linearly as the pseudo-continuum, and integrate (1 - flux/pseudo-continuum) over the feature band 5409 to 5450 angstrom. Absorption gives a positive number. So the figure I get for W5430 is -1.5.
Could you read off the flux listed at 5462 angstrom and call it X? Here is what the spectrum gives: 10.16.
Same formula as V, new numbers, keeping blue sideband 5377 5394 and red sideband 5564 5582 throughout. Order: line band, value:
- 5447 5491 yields 2.4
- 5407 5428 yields 0.1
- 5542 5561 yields -1.9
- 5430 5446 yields 0.2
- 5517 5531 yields -1.1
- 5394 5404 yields 0.6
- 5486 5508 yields 0.0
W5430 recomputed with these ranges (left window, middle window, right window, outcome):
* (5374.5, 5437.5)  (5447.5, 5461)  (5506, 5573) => 1.2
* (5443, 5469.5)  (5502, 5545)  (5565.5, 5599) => -3.4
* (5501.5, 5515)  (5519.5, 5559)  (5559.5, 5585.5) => -4.1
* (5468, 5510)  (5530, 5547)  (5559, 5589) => -1.5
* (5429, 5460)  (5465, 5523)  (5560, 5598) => -1.9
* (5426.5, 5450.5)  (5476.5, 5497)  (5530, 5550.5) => 0.4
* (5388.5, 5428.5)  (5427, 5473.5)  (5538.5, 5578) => 2.0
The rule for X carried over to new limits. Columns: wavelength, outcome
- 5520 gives 12.95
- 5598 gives 8.912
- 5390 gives 12.24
